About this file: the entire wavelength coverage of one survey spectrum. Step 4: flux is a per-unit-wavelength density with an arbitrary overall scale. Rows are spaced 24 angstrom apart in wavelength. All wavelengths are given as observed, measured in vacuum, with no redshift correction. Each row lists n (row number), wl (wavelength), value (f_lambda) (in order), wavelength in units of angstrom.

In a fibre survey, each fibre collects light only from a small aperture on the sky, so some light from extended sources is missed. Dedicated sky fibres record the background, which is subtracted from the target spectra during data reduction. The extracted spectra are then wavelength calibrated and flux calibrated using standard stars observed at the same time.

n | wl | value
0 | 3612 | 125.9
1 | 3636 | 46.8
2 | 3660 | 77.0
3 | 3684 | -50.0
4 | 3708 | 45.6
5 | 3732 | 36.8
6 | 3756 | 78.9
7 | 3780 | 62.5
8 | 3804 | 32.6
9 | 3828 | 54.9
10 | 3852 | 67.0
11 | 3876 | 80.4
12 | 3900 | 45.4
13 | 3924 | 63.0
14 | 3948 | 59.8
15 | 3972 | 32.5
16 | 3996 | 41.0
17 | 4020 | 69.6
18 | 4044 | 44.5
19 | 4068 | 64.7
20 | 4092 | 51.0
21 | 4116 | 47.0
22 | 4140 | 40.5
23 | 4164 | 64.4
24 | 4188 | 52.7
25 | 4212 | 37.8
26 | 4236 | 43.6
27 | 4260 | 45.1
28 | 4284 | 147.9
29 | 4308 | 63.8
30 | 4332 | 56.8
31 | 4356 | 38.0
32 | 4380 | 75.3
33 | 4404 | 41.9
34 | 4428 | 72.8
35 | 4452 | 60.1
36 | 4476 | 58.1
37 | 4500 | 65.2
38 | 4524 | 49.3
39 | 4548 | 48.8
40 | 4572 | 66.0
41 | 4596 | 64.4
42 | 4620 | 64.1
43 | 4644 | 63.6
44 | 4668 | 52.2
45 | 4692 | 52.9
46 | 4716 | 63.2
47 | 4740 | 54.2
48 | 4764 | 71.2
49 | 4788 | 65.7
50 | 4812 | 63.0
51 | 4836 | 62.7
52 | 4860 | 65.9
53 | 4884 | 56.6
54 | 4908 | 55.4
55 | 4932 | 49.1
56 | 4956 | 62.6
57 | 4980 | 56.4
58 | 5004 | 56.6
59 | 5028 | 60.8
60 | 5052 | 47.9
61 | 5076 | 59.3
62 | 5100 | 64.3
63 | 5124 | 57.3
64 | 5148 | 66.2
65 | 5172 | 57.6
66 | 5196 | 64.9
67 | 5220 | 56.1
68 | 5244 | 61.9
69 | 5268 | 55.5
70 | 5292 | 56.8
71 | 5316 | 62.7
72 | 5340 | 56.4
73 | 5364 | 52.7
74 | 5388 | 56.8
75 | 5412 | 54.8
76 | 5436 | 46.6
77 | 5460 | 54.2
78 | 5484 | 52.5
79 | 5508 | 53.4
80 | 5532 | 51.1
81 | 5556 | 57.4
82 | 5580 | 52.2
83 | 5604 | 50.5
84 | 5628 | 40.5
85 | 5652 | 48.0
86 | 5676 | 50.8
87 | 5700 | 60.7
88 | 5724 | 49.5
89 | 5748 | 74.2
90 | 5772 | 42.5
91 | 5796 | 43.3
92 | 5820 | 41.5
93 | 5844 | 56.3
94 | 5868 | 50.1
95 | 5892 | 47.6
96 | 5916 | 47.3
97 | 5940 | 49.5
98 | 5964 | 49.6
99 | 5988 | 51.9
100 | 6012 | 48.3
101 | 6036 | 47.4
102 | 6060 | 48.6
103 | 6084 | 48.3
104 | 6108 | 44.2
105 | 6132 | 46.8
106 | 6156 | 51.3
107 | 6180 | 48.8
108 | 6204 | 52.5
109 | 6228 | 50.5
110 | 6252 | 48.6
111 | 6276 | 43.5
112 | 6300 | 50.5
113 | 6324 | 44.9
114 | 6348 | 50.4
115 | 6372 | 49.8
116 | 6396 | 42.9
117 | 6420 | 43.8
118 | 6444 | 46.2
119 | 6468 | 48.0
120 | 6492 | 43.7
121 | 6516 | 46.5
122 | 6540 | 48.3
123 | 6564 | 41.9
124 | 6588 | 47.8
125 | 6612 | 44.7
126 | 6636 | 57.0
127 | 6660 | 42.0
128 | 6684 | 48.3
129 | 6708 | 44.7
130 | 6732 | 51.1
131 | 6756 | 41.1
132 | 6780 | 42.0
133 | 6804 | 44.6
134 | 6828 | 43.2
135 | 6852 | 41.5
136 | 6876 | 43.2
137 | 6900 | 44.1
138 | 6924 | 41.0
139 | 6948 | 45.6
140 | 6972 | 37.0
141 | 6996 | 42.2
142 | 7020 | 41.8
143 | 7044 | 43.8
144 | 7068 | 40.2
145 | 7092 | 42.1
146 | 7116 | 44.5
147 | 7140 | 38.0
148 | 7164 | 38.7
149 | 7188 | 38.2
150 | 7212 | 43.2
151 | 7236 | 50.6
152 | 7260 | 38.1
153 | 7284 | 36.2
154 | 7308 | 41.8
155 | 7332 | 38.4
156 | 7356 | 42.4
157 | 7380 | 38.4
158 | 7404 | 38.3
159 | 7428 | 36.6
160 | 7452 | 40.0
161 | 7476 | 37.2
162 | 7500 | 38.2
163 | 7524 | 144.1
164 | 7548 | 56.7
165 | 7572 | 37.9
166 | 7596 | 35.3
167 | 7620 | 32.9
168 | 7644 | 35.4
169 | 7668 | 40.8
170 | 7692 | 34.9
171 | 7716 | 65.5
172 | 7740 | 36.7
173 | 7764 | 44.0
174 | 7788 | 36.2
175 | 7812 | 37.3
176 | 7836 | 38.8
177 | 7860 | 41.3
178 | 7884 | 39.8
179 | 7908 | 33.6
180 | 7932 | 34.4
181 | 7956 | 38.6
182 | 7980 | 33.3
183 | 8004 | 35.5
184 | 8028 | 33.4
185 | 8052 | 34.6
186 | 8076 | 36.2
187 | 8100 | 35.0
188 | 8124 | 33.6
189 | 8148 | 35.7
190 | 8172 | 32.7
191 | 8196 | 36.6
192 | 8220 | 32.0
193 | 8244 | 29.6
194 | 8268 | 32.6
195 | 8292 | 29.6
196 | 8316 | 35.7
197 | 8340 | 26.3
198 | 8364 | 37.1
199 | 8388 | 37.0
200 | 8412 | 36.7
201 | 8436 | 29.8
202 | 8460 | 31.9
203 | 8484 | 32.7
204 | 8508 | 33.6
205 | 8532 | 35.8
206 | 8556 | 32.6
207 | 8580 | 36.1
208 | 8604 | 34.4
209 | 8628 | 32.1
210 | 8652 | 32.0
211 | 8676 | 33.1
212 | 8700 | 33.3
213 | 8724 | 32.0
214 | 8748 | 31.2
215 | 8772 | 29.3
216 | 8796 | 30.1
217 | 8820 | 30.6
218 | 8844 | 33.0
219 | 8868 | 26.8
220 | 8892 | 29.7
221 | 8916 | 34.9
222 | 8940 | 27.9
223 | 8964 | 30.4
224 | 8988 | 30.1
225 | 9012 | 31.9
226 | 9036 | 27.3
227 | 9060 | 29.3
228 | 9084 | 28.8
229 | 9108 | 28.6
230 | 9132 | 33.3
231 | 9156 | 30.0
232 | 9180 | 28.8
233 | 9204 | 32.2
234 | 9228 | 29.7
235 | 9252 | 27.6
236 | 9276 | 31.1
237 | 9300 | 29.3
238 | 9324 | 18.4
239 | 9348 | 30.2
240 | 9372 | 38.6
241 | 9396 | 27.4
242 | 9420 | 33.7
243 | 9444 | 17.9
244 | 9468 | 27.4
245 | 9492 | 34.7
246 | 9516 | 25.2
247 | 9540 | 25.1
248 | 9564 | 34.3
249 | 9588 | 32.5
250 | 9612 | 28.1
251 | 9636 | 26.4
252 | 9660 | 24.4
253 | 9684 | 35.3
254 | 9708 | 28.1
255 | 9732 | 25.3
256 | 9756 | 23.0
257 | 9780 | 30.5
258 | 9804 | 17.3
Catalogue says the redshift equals 0.147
